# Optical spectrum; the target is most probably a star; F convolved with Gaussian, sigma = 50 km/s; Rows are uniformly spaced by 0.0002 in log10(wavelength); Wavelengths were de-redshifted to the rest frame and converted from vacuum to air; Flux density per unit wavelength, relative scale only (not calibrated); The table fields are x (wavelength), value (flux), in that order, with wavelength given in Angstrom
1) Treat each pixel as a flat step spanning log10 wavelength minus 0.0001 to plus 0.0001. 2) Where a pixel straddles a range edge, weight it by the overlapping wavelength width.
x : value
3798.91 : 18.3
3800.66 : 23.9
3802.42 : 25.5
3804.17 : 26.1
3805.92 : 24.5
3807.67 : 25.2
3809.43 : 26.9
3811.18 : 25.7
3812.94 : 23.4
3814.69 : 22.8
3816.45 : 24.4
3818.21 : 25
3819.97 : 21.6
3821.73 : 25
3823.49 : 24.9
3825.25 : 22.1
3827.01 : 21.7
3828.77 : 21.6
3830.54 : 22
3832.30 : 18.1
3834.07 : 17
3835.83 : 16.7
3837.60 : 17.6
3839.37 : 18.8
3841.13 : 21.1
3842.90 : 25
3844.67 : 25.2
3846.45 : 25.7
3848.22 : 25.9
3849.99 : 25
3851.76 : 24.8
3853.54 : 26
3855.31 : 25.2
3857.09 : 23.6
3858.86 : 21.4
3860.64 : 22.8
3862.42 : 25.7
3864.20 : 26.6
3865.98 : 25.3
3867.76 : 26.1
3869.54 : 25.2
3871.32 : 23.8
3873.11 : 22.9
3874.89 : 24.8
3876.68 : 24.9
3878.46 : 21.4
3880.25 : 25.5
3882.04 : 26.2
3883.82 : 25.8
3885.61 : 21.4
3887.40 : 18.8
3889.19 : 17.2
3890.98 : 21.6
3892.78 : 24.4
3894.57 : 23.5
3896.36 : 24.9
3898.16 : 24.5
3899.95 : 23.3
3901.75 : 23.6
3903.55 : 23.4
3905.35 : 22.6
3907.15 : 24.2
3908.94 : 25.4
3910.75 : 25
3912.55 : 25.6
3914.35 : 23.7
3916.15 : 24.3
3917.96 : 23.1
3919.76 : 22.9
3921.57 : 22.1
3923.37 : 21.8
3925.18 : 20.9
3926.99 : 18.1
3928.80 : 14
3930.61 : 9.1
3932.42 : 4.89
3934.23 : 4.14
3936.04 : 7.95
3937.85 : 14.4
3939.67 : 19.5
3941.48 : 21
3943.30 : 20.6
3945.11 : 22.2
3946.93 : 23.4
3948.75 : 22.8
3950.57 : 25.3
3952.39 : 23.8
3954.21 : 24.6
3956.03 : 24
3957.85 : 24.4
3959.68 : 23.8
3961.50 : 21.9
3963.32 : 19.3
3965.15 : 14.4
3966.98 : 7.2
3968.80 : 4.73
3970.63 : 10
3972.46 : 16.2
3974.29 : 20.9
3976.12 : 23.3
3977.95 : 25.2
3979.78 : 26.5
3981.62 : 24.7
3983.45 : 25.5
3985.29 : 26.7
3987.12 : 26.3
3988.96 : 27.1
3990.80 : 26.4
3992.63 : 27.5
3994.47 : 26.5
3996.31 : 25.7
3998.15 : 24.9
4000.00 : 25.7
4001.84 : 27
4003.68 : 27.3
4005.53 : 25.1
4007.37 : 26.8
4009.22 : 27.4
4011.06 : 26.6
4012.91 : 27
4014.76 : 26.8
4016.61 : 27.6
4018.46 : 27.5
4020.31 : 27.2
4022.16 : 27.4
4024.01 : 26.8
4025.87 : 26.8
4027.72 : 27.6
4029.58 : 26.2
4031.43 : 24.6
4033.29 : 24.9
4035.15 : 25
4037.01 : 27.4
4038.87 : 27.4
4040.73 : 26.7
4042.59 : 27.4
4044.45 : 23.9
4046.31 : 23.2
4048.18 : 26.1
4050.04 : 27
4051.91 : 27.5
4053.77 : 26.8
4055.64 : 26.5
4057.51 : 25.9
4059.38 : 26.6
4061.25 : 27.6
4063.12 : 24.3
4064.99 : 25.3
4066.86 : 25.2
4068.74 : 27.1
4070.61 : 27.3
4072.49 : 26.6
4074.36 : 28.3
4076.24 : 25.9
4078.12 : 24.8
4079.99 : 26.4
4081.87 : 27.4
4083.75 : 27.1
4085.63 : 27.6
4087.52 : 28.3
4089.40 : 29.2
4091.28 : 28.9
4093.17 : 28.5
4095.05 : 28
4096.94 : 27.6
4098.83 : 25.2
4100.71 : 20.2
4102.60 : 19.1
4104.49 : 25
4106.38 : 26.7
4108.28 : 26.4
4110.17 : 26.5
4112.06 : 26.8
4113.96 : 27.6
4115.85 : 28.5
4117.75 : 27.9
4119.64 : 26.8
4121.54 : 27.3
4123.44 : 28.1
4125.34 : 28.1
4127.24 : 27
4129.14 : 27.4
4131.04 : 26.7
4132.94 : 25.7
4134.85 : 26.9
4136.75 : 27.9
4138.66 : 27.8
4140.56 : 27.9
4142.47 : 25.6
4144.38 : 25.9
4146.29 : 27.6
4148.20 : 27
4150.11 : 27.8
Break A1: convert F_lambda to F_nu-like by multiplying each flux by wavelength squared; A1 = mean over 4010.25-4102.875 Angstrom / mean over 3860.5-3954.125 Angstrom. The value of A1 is 1.32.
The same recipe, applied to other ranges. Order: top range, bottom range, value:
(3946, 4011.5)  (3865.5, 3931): 1.05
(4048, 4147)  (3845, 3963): 1.33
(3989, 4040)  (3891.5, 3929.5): 1.22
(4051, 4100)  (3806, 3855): 1.32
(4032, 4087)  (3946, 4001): 1.23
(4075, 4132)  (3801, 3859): 1.32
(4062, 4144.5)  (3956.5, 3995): 1.33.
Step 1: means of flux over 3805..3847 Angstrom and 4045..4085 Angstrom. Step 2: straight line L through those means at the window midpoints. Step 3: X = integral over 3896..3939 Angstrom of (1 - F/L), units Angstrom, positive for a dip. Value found 7.7 Angstrom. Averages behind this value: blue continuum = 22.6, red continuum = 26.3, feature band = 19.7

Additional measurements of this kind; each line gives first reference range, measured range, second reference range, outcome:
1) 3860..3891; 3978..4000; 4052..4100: -0.5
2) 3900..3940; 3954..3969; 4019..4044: 2.2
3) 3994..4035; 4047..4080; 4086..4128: 0.3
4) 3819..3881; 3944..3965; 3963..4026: 0.7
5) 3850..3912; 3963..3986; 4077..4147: 5.8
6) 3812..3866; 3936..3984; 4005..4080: 9.4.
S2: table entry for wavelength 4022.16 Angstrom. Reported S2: 27.4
